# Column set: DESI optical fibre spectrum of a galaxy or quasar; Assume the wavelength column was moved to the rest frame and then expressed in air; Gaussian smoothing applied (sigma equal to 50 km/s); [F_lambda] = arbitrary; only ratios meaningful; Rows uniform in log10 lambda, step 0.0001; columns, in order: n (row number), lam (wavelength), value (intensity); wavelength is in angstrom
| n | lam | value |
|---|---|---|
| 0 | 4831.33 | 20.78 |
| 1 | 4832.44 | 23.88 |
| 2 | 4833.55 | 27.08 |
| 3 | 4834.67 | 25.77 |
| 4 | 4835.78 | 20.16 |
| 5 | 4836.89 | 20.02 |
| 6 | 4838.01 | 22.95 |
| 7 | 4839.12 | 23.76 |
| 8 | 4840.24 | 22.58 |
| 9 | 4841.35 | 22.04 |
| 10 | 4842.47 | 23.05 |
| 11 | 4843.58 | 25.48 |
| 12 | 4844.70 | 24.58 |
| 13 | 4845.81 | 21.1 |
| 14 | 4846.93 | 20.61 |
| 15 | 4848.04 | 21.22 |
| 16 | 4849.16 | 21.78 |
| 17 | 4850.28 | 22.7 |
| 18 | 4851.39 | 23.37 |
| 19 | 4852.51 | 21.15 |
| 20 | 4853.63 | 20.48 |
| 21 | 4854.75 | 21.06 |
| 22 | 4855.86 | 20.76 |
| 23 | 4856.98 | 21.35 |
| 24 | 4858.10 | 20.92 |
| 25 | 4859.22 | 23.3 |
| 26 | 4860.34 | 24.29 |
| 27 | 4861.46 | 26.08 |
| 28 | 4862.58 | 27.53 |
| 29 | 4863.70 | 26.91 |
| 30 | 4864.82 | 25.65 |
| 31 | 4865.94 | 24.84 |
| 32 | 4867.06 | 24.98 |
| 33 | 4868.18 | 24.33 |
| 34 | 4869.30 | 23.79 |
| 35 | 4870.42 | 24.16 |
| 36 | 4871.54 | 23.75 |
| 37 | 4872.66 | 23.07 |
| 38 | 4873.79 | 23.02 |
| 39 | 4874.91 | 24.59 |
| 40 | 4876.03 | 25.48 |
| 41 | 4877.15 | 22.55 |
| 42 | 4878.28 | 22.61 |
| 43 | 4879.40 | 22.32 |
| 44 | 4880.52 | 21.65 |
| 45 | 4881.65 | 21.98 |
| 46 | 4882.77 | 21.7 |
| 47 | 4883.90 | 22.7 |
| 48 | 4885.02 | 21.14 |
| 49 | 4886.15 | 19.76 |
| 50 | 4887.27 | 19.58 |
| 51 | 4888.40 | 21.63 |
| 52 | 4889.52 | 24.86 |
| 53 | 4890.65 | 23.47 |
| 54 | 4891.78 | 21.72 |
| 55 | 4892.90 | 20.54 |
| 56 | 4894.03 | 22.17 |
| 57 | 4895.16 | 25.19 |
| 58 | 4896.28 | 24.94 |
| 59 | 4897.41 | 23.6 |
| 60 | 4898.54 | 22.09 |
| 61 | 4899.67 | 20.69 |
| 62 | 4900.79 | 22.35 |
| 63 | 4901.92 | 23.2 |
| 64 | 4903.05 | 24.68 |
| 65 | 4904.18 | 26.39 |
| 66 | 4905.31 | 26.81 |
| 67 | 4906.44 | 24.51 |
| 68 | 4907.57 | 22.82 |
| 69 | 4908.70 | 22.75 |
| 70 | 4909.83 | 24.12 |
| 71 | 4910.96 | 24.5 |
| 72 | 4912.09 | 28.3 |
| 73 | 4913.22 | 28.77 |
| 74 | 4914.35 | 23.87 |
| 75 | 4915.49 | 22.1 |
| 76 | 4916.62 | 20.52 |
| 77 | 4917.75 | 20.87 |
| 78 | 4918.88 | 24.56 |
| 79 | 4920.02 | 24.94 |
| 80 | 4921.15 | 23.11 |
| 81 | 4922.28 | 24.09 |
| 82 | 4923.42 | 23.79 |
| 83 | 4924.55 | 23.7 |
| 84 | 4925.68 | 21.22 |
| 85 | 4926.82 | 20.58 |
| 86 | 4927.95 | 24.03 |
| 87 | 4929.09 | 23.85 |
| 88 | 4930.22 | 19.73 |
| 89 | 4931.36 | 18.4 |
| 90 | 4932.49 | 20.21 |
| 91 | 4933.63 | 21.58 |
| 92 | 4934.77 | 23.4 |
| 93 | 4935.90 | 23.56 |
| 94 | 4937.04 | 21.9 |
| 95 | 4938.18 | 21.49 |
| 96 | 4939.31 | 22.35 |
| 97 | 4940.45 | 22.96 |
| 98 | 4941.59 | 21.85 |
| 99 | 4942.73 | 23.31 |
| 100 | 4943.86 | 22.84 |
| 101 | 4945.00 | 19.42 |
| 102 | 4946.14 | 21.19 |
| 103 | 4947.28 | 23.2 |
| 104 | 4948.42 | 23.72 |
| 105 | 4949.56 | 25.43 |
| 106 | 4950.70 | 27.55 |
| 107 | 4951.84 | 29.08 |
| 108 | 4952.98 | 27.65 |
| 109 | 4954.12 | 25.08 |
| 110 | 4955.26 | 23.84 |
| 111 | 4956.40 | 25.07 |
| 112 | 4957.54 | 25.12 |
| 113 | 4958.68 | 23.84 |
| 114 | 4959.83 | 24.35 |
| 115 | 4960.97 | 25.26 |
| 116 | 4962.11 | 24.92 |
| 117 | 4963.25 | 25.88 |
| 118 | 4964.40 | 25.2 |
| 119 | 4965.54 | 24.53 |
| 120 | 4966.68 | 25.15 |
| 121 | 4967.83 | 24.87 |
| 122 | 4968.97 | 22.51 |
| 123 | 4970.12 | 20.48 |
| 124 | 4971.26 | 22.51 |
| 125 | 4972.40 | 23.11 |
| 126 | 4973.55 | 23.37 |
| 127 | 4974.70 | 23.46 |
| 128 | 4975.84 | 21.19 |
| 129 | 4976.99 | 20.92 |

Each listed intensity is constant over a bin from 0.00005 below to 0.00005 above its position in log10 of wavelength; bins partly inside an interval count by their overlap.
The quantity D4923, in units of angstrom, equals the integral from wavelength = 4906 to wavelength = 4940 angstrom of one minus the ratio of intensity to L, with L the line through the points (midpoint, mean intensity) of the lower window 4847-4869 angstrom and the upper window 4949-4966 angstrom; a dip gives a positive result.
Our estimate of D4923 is 2.4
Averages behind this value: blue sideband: 23.3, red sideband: 25.5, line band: 23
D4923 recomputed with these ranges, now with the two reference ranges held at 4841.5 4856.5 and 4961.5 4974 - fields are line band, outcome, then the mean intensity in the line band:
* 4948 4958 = -0.94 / 25.9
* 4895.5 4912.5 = -0.87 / 24.1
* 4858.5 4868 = -1.28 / 25.3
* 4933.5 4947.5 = 0.74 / 22.2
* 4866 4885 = -0.66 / 23.3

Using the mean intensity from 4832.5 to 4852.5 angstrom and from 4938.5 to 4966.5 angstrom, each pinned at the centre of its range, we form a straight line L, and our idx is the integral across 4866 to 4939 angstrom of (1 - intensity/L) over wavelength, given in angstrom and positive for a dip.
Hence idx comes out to 1.8 angstrom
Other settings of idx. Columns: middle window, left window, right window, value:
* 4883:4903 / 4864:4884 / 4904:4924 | 1.26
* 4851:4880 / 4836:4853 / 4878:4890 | -1.96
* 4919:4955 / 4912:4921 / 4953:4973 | 1.53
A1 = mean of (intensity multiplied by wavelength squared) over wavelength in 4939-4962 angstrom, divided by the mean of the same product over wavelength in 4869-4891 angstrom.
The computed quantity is 1.1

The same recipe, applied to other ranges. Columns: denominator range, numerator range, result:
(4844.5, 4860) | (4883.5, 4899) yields 1.05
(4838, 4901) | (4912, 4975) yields 1.06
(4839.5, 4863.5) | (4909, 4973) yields 1.08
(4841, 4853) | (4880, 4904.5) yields 1.02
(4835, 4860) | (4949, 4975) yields 1.17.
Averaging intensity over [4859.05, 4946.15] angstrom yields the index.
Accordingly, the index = 23.2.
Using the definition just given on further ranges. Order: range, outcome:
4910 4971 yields 23.6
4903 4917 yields 24.7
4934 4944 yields 22.6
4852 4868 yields 23.5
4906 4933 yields 23.1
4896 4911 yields 23.8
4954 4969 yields 24.8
